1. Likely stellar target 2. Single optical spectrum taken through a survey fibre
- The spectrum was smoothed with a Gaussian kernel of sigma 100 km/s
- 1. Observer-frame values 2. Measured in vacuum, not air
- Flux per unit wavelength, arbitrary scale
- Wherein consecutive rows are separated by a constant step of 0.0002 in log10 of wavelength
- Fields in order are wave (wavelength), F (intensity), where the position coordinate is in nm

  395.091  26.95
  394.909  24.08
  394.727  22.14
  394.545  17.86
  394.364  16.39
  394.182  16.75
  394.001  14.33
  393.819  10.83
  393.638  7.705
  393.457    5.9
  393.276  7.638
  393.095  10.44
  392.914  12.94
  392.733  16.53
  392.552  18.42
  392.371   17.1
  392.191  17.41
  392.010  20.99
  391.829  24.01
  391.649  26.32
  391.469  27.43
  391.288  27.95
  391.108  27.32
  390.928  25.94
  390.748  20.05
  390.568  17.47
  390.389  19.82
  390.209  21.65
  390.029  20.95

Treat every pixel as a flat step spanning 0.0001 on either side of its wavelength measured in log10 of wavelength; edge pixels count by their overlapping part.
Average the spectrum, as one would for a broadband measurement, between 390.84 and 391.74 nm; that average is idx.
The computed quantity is 27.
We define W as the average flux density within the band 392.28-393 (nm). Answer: 16.3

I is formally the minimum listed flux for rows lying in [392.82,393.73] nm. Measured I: 5.9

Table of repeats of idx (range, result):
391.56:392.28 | 22.2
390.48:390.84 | 18.8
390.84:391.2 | 26.7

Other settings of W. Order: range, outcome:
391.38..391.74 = 26.9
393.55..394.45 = 13.2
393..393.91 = 8.53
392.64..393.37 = 11.9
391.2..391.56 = 27.6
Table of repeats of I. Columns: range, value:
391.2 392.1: 20.99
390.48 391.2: 17.47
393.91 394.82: 14.33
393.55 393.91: 7.705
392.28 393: 12.94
